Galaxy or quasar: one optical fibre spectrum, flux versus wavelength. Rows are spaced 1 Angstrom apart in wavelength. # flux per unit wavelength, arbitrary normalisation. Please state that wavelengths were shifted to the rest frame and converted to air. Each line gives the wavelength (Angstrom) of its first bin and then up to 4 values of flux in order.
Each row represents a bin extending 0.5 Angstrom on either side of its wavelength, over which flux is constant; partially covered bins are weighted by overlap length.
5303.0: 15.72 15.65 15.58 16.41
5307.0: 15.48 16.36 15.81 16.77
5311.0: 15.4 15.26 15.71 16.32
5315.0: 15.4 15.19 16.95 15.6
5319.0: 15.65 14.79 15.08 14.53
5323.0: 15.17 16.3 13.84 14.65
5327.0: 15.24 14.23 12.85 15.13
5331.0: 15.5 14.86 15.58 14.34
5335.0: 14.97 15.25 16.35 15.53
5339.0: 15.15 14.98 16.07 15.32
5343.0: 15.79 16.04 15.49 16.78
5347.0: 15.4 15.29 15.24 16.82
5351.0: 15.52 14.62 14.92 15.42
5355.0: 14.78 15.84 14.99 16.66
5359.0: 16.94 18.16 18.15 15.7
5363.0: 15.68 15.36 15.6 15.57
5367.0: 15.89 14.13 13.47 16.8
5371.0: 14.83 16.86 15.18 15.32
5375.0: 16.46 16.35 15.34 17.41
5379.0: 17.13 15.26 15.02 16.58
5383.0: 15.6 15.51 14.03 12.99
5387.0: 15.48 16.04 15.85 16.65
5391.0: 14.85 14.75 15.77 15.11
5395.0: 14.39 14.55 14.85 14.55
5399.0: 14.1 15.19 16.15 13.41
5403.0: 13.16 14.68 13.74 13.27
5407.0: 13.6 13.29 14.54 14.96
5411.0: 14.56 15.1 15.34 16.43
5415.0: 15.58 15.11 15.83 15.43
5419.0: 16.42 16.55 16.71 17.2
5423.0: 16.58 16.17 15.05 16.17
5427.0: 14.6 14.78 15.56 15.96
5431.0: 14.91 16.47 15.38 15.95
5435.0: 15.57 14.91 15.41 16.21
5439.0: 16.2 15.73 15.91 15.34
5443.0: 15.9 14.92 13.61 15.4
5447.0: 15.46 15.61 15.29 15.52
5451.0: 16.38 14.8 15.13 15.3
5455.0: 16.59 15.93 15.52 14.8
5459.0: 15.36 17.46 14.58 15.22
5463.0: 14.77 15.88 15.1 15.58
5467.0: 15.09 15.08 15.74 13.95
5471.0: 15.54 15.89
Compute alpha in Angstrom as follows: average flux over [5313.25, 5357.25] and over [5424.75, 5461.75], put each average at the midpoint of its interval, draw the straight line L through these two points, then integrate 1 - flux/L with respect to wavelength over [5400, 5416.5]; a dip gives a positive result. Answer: 0.9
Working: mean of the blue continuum 15.3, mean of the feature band 14.6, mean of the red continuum 15.5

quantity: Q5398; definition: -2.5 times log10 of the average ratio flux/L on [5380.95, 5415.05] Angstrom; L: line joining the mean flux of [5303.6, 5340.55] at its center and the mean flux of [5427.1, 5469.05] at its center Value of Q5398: 0.04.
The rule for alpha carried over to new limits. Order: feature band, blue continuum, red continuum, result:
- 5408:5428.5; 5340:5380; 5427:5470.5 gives 0.0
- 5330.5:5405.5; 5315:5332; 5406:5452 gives -1.1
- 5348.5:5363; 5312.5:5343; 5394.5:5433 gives -0.7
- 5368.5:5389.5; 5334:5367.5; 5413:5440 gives 0.2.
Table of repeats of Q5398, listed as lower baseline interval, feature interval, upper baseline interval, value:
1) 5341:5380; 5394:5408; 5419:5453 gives 0.11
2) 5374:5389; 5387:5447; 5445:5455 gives 0.02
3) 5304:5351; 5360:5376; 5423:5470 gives -0.02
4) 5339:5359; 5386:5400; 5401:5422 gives 0.01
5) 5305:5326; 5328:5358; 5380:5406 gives 0.00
